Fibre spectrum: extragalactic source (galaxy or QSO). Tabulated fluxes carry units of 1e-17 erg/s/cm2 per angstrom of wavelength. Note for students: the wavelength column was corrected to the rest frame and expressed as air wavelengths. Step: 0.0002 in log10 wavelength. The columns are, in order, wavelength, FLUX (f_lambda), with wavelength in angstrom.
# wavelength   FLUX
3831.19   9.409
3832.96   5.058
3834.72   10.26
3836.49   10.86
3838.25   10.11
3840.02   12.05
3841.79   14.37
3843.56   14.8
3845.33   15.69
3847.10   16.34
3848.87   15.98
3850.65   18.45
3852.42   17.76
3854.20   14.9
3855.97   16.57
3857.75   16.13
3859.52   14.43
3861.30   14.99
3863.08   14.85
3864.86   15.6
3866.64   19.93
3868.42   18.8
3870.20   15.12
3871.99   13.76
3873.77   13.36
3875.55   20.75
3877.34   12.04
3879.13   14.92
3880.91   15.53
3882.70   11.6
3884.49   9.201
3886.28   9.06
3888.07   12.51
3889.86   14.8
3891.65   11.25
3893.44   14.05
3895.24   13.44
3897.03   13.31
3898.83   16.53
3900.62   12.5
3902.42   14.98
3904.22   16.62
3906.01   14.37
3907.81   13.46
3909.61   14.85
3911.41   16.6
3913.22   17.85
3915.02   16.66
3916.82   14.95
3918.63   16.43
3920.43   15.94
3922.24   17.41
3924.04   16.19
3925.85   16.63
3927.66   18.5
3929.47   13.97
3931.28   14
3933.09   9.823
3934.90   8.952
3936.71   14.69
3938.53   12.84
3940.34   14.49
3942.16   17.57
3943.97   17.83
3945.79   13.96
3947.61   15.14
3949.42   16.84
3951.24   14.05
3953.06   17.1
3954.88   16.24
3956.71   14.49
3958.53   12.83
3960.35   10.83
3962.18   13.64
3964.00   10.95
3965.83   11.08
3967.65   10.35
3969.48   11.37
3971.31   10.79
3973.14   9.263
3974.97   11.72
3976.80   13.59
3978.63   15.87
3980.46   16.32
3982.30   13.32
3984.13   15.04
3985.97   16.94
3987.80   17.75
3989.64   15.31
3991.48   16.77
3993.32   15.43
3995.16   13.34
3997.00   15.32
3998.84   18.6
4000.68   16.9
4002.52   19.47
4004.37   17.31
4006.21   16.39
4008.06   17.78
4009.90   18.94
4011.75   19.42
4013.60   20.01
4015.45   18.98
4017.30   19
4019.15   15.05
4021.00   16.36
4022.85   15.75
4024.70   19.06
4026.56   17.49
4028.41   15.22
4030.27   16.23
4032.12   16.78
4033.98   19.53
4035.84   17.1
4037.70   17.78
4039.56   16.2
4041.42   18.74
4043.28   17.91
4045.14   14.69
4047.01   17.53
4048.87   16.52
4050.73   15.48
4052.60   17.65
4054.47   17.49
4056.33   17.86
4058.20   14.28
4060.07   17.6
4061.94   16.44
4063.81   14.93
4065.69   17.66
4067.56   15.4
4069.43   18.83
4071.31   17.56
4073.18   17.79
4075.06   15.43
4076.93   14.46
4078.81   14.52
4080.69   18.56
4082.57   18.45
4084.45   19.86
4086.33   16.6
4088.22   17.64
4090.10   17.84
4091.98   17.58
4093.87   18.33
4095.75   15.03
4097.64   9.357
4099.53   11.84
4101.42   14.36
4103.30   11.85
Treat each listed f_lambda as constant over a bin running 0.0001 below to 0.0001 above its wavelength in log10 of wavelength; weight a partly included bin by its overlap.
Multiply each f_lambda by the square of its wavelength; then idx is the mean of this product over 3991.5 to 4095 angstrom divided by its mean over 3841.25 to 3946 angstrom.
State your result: 1.24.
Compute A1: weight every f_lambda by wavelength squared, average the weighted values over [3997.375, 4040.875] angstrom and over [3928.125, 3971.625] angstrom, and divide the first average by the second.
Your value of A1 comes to 1.3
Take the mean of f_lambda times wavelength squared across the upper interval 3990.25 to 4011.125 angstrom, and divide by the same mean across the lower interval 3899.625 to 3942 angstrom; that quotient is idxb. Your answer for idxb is 1.18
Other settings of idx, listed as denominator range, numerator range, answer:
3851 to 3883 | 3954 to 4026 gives 1.04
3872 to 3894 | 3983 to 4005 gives 1.31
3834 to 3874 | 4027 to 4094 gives 1.25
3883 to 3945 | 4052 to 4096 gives 1.28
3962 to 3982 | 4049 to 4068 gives 1.41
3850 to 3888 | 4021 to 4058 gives 1.23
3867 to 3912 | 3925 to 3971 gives 1.01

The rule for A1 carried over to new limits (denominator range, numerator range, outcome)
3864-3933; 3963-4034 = 1.11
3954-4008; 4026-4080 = 1.20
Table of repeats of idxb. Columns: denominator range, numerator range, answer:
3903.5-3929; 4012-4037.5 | 1.14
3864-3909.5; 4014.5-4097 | 1.29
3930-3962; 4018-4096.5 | 1.26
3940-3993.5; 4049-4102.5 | 1.22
